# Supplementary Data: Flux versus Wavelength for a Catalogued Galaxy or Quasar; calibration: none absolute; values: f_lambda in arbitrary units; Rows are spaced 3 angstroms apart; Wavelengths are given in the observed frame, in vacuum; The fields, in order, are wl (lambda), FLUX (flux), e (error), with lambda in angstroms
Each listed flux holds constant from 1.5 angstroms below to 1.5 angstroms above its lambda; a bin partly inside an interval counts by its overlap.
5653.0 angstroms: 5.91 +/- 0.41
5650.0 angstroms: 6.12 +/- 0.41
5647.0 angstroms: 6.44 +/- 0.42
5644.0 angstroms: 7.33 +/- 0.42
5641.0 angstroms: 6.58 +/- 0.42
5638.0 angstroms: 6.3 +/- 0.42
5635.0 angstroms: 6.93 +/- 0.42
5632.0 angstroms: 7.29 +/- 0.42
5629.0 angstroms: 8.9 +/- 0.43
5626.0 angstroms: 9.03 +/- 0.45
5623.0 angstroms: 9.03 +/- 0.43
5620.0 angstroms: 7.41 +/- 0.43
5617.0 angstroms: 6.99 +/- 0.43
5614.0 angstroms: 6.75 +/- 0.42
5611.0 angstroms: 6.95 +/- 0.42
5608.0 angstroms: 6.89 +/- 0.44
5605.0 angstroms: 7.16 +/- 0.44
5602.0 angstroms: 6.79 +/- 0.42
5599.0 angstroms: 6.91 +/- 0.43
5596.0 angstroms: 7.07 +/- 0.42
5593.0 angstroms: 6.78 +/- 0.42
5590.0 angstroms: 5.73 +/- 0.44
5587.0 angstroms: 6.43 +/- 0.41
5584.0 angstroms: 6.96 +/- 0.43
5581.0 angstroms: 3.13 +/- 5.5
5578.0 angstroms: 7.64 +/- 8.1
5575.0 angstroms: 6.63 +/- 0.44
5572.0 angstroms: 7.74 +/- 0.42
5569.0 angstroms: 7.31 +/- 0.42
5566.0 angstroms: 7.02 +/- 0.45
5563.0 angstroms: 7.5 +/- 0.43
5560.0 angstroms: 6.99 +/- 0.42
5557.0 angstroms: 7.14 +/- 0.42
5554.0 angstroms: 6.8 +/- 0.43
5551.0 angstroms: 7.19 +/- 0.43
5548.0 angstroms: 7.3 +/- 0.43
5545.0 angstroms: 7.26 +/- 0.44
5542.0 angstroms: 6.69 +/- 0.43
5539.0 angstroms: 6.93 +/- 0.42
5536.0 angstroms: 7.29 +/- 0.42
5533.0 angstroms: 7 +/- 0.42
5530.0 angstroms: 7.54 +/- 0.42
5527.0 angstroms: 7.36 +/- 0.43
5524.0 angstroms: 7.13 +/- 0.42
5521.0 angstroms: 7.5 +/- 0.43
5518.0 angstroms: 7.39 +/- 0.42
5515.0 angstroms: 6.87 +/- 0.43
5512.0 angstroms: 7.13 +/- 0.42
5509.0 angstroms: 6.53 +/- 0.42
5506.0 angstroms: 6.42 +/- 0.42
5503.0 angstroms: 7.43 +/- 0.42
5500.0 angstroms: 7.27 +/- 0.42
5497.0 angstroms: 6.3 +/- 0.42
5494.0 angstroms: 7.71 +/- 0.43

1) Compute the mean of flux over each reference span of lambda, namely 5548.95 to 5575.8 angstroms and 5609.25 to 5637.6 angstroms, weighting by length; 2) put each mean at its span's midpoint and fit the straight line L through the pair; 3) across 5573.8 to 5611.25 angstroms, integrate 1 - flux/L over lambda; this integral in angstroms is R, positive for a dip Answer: 4.4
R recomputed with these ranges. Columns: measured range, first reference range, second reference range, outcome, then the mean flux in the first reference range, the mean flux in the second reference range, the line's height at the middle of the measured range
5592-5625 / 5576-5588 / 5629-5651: -3.9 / 6.05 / 6.88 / 6.43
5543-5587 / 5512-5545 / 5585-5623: 1.0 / 7.17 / 6.91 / 7.05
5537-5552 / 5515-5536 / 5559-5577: 0.4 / 7.29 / 7.22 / 7.25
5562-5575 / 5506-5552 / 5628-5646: -0.3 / 7.12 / 7.15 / 7.13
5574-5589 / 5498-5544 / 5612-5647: 2.4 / 7.09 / 7.45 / 7.29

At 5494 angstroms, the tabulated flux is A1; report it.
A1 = 7.71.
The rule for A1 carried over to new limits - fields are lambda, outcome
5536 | 7.29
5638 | 6.3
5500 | 7.27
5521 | 7.5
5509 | 6.53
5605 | 7.16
